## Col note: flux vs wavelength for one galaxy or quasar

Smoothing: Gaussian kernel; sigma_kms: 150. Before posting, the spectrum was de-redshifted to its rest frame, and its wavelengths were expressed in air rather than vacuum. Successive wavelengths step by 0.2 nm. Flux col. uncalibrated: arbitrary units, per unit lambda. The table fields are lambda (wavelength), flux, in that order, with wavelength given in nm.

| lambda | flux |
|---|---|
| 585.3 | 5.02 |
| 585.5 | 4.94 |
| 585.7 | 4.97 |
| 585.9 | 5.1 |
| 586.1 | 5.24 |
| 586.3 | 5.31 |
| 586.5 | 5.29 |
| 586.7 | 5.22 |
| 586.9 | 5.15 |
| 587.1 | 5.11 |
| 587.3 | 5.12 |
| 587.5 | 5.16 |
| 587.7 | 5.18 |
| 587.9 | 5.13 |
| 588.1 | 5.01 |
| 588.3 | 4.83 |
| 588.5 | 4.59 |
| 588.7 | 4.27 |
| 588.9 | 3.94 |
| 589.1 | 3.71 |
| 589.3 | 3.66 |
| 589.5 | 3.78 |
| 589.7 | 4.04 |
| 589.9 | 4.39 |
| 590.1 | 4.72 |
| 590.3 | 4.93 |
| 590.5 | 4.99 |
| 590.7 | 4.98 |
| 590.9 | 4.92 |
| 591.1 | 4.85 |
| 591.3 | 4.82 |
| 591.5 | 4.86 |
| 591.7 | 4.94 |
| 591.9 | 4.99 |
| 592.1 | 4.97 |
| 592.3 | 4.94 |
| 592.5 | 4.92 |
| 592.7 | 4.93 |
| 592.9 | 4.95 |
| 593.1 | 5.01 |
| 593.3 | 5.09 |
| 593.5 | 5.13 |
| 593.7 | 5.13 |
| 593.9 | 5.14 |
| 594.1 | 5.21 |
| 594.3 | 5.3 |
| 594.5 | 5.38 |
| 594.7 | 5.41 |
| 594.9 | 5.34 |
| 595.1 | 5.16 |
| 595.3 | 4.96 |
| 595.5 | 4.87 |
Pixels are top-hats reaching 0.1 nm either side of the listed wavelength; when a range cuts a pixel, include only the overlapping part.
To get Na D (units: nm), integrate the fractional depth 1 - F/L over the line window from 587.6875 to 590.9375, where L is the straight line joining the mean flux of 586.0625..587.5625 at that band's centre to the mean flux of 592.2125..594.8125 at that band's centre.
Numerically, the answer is 0.416 nm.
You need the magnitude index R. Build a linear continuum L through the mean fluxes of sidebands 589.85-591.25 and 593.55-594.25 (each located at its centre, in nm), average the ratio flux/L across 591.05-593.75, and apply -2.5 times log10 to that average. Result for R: 0.01 mag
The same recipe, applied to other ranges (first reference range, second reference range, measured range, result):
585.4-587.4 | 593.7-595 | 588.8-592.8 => 0.135 mag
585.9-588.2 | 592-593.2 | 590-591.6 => 0.031 mag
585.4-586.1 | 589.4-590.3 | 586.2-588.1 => -0.085 mag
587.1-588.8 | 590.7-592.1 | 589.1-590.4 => 0.168 mag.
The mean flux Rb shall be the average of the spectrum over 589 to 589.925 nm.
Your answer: 3.88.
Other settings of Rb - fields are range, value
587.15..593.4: 4.73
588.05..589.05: 4.46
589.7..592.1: 4.82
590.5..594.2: 4.99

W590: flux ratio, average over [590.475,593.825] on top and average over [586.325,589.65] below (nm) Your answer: 1.1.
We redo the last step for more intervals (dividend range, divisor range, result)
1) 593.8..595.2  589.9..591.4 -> 1.09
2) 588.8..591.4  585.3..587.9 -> 0.86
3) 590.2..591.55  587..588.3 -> 0.96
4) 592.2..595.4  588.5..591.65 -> 1.15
